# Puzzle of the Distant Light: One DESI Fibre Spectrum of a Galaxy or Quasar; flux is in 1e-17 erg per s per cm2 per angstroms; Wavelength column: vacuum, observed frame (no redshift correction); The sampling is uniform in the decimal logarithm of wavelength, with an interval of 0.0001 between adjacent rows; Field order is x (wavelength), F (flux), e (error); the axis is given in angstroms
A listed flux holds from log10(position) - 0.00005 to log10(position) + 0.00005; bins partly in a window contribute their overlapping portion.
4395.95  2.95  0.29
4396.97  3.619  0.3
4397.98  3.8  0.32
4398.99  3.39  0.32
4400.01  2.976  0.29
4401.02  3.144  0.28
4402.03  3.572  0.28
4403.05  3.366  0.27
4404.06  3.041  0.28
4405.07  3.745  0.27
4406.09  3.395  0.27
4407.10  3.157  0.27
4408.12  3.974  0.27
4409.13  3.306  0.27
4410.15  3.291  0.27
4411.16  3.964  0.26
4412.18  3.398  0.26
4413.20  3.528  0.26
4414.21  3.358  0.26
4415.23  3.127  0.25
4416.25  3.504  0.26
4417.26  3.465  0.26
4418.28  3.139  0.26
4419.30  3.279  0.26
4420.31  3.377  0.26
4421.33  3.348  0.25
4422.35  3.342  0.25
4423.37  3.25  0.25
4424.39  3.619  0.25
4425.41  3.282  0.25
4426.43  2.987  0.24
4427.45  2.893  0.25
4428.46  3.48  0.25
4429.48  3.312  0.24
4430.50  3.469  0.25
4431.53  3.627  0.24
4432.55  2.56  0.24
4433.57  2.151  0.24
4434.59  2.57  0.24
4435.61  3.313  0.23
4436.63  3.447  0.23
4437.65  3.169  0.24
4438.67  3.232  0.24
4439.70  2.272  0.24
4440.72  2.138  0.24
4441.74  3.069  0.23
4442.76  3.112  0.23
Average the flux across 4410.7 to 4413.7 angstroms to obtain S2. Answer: 3.62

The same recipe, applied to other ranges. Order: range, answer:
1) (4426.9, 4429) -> 3.2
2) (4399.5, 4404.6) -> 3.23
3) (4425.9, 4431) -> 3.23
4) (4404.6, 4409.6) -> 3.51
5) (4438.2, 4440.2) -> 2.73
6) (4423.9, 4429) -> 3.26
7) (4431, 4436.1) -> 2.84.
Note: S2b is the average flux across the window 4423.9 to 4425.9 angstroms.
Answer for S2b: 3.45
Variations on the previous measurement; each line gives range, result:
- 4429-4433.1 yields 3.22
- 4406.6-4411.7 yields 3.54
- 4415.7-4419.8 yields 3.34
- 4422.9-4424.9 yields 3.43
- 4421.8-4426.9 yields 3.29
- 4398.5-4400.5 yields 3.17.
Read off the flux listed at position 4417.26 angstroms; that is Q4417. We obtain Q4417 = 3.465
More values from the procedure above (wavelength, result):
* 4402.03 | 3.572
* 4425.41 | 3.282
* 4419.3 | 3.279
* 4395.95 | 2.95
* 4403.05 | 3.366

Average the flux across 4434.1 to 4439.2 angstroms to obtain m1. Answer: 3.15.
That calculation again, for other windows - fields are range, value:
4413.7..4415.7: 3.25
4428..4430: 3.39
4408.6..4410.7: 3.33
